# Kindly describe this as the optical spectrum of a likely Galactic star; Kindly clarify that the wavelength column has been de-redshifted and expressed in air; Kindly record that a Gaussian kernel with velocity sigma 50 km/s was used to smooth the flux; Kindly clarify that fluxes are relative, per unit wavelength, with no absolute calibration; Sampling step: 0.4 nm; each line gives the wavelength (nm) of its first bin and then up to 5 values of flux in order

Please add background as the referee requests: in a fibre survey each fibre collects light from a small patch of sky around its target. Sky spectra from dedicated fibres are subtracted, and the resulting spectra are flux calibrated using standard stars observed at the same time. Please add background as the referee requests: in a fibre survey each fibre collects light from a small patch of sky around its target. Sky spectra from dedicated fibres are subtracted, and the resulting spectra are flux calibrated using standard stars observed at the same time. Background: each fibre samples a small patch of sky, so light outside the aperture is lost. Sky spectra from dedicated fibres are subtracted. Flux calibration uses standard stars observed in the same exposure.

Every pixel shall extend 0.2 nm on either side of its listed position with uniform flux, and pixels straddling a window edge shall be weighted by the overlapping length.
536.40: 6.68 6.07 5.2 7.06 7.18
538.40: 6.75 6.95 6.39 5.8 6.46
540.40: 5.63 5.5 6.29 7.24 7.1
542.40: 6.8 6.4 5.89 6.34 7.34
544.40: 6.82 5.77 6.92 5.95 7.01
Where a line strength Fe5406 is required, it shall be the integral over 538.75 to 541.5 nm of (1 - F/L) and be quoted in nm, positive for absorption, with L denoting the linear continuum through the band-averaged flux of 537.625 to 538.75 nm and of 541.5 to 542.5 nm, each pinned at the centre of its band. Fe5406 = 0.342 nm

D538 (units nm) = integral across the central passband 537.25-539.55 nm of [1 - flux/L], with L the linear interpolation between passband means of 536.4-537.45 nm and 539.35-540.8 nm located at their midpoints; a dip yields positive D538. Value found -0.30 nm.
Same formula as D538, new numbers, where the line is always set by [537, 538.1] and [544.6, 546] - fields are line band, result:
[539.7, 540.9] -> 0.09 nm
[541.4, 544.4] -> -0.18 nm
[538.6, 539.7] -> -0.01 nm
